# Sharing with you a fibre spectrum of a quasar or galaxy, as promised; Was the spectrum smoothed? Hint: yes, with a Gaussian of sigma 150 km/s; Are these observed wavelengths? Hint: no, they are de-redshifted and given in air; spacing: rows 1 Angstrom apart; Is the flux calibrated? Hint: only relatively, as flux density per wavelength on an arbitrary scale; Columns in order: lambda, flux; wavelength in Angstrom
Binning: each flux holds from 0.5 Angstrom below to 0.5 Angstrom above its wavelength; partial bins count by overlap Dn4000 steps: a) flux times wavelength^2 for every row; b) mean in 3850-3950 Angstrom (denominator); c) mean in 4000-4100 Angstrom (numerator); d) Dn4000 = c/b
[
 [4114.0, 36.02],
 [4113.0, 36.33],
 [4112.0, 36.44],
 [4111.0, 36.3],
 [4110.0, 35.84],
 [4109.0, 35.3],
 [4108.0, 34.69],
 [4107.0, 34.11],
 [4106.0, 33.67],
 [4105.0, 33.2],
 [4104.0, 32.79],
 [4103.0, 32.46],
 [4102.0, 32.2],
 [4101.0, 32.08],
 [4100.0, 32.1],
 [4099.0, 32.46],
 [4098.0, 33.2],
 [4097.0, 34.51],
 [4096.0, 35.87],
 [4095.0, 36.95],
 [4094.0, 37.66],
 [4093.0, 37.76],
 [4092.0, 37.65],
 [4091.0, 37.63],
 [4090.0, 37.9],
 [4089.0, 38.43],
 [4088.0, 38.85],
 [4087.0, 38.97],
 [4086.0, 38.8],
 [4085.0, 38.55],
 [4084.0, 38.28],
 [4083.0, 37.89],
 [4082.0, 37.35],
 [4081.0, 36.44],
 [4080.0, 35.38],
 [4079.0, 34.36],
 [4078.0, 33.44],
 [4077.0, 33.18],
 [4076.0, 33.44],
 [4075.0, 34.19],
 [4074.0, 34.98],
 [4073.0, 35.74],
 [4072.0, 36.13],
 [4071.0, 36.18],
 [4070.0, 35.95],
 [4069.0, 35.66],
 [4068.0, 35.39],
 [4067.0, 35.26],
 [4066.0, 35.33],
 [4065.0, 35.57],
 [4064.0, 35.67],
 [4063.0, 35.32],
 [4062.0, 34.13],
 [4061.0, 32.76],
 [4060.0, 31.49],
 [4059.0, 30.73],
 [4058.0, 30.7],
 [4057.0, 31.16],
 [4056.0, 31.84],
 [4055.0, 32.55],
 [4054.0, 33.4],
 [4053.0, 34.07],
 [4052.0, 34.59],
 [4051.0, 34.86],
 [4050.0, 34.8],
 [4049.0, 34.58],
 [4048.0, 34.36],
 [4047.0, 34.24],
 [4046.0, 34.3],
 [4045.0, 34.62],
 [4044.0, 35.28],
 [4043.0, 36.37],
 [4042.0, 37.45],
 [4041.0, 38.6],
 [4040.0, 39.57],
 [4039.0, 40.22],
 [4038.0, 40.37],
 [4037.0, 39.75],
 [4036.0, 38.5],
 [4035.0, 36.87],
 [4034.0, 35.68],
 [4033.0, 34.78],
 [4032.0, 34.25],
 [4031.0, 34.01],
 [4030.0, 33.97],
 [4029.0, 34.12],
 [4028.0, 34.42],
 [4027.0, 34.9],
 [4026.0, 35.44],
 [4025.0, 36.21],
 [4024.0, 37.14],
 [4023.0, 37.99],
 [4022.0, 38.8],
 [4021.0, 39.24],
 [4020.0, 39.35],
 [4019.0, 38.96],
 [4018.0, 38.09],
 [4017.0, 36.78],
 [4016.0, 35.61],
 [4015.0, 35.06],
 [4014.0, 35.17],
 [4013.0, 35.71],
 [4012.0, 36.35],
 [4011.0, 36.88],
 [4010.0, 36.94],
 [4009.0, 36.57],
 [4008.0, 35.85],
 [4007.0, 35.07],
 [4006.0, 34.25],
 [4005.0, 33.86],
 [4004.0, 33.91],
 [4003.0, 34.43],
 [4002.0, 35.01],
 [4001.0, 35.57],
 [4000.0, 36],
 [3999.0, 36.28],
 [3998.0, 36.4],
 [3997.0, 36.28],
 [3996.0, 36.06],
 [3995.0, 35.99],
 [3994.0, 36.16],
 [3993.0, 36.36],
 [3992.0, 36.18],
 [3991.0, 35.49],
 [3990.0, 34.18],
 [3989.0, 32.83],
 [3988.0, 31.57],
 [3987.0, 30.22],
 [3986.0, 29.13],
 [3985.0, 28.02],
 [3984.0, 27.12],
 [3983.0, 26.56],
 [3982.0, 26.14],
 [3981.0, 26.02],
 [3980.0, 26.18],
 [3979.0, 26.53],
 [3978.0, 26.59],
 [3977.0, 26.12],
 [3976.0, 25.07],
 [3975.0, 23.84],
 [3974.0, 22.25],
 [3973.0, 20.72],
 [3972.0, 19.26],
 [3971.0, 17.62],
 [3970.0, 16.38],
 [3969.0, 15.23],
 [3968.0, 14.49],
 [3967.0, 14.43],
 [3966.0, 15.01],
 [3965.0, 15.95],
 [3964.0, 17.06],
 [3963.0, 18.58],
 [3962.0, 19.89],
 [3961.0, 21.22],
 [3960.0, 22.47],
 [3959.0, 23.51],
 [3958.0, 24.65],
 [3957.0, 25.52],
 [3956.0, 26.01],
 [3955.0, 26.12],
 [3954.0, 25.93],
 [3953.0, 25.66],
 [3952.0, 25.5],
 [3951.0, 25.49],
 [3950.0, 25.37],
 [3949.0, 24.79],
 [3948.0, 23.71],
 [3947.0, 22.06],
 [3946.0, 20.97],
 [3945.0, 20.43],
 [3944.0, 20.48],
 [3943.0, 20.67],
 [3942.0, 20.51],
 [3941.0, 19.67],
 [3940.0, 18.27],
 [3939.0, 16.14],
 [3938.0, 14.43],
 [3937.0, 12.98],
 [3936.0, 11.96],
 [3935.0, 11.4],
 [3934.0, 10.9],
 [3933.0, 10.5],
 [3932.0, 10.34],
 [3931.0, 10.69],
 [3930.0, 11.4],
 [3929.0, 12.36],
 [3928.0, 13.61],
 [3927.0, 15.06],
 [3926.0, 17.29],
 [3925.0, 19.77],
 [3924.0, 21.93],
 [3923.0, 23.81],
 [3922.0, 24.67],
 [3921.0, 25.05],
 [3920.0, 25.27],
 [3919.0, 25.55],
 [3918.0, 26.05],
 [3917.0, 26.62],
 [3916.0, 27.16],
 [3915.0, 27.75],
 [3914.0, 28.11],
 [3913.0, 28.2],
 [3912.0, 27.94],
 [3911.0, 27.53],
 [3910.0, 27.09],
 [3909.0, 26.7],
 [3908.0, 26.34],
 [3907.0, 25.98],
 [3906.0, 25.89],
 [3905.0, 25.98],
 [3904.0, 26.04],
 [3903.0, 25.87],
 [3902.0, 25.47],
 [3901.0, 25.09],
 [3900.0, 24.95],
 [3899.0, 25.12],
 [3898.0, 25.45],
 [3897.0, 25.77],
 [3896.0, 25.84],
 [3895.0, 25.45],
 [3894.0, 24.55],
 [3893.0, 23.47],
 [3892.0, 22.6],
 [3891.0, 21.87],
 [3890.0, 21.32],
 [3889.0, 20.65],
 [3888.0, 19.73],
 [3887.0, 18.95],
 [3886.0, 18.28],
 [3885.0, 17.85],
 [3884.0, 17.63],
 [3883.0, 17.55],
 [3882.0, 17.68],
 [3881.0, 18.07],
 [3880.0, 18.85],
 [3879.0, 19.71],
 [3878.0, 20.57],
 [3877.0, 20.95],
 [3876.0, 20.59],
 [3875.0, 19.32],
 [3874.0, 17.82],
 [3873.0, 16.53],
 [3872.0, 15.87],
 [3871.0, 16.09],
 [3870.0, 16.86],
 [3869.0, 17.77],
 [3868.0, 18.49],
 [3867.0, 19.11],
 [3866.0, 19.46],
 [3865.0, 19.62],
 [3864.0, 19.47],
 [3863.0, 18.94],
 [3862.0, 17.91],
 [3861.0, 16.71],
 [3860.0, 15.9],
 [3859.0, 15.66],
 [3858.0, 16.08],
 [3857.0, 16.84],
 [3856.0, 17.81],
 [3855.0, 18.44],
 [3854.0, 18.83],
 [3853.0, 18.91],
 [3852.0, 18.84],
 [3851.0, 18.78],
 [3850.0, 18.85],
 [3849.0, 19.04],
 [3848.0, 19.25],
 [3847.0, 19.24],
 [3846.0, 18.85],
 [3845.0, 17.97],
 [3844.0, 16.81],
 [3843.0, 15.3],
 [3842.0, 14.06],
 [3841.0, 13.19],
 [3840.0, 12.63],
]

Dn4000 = 1.89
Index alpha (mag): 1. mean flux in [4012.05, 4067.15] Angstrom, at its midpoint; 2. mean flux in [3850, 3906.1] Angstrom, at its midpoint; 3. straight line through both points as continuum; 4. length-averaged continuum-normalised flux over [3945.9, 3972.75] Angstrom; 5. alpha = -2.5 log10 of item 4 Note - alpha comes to 0.29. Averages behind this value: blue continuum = 20.2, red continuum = 35.6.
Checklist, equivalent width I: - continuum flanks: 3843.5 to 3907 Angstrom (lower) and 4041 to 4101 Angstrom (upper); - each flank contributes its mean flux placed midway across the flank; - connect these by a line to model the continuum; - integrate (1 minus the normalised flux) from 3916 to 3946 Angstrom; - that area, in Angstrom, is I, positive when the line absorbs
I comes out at 7.7 Angstrom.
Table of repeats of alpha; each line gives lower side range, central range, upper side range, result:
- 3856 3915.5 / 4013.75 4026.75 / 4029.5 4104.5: -0.17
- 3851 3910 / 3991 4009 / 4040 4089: -0.18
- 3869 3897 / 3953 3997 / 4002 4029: 0.23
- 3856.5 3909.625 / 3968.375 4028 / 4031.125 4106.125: -0.08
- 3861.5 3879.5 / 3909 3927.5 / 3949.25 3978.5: -0.23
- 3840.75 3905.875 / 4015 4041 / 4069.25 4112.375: -0.19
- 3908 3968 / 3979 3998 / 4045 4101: -0.21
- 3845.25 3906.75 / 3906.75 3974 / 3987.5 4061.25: 0.27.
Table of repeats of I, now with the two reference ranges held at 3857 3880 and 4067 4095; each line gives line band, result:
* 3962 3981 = 4.83 Angstrom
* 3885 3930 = -4.58 Angstrom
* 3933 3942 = 3.57 Angstrom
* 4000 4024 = -4.54 Angstrom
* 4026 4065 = -1.88 Angstrom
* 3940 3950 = 1.32 Angstrom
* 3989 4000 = -2.56 Angstrom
